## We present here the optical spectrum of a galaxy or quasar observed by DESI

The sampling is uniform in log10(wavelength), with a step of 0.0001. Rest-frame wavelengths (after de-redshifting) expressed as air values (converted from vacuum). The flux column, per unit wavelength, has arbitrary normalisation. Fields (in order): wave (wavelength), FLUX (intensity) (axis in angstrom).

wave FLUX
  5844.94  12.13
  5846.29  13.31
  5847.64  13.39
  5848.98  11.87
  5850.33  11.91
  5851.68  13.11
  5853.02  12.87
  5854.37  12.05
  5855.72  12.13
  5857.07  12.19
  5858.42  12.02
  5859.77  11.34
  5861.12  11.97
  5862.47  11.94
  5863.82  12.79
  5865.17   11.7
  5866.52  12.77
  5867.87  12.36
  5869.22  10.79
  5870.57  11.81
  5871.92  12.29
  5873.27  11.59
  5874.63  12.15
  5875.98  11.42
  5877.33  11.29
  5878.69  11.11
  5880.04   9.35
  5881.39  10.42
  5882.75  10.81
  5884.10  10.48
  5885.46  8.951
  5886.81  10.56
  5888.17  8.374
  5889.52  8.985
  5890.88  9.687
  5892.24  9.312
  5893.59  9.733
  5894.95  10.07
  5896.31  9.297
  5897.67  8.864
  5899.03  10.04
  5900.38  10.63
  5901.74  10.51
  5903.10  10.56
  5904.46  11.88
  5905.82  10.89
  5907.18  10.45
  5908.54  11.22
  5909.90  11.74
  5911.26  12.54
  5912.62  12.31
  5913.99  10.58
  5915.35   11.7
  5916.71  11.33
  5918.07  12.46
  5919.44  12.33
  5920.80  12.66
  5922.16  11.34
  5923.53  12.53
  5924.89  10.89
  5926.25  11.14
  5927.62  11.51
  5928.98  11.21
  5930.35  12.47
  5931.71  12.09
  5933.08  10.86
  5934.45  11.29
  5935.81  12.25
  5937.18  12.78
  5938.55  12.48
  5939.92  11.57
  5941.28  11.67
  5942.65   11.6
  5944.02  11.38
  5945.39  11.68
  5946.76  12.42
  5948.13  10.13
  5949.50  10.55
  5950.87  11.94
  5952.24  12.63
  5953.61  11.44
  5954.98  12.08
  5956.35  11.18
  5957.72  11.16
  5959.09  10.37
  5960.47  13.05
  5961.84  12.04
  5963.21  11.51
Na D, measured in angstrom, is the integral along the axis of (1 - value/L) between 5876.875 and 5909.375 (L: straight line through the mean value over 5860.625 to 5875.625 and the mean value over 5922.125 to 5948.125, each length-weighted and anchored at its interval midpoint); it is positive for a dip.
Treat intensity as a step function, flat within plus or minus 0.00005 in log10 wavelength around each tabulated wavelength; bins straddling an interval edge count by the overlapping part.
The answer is 4.8 angstrom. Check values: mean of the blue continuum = 12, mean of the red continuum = 11.7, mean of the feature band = 10.1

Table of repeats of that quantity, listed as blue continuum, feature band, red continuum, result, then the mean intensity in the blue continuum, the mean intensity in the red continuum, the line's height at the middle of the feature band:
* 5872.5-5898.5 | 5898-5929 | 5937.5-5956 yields -1.56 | 10.1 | 11.7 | 10.8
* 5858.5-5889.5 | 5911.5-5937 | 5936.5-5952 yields -0.49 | 11.2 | 11.7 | 11.5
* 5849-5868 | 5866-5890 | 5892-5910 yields 1.08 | 12.2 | 10.4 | 11.4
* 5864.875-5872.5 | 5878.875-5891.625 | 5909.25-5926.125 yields 2.29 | 12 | 11.8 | 11.9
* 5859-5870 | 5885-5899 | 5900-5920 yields 2.66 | 12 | 11.4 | 11.6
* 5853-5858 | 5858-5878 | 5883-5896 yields -1.14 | 12.2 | 9.61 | 11.2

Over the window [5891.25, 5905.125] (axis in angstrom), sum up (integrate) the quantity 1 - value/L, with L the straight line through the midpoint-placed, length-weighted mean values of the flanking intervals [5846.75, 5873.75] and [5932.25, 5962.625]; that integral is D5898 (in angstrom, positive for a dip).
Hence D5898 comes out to 2.2 angstrom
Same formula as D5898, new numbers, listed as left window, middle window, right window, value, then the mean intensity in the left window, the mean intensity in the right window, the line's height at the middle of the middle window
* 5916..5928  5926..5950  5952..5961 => 0.2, 11.8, 11.6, 11.7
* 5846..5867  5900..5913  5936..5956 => 0.8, 12.3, 11.7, 12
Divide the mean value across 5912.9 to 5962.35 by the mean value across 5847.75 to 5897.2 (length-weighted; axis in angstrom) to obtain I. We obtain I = 1.05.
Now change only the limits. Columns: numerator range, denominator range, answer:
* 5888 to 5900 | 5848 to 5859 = 0.77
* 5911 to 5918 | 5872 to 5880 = 1.03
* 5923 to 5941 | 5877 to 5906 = 1.17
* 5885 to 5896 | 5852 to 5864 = 0.78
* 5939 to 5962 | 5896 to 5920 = 1.04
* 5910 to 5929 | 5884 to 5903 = 1.22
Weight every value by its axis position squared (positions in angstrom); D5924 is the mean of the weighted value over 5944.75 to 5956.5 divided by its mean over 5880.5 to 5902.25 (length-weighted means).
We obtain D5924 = 1.21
